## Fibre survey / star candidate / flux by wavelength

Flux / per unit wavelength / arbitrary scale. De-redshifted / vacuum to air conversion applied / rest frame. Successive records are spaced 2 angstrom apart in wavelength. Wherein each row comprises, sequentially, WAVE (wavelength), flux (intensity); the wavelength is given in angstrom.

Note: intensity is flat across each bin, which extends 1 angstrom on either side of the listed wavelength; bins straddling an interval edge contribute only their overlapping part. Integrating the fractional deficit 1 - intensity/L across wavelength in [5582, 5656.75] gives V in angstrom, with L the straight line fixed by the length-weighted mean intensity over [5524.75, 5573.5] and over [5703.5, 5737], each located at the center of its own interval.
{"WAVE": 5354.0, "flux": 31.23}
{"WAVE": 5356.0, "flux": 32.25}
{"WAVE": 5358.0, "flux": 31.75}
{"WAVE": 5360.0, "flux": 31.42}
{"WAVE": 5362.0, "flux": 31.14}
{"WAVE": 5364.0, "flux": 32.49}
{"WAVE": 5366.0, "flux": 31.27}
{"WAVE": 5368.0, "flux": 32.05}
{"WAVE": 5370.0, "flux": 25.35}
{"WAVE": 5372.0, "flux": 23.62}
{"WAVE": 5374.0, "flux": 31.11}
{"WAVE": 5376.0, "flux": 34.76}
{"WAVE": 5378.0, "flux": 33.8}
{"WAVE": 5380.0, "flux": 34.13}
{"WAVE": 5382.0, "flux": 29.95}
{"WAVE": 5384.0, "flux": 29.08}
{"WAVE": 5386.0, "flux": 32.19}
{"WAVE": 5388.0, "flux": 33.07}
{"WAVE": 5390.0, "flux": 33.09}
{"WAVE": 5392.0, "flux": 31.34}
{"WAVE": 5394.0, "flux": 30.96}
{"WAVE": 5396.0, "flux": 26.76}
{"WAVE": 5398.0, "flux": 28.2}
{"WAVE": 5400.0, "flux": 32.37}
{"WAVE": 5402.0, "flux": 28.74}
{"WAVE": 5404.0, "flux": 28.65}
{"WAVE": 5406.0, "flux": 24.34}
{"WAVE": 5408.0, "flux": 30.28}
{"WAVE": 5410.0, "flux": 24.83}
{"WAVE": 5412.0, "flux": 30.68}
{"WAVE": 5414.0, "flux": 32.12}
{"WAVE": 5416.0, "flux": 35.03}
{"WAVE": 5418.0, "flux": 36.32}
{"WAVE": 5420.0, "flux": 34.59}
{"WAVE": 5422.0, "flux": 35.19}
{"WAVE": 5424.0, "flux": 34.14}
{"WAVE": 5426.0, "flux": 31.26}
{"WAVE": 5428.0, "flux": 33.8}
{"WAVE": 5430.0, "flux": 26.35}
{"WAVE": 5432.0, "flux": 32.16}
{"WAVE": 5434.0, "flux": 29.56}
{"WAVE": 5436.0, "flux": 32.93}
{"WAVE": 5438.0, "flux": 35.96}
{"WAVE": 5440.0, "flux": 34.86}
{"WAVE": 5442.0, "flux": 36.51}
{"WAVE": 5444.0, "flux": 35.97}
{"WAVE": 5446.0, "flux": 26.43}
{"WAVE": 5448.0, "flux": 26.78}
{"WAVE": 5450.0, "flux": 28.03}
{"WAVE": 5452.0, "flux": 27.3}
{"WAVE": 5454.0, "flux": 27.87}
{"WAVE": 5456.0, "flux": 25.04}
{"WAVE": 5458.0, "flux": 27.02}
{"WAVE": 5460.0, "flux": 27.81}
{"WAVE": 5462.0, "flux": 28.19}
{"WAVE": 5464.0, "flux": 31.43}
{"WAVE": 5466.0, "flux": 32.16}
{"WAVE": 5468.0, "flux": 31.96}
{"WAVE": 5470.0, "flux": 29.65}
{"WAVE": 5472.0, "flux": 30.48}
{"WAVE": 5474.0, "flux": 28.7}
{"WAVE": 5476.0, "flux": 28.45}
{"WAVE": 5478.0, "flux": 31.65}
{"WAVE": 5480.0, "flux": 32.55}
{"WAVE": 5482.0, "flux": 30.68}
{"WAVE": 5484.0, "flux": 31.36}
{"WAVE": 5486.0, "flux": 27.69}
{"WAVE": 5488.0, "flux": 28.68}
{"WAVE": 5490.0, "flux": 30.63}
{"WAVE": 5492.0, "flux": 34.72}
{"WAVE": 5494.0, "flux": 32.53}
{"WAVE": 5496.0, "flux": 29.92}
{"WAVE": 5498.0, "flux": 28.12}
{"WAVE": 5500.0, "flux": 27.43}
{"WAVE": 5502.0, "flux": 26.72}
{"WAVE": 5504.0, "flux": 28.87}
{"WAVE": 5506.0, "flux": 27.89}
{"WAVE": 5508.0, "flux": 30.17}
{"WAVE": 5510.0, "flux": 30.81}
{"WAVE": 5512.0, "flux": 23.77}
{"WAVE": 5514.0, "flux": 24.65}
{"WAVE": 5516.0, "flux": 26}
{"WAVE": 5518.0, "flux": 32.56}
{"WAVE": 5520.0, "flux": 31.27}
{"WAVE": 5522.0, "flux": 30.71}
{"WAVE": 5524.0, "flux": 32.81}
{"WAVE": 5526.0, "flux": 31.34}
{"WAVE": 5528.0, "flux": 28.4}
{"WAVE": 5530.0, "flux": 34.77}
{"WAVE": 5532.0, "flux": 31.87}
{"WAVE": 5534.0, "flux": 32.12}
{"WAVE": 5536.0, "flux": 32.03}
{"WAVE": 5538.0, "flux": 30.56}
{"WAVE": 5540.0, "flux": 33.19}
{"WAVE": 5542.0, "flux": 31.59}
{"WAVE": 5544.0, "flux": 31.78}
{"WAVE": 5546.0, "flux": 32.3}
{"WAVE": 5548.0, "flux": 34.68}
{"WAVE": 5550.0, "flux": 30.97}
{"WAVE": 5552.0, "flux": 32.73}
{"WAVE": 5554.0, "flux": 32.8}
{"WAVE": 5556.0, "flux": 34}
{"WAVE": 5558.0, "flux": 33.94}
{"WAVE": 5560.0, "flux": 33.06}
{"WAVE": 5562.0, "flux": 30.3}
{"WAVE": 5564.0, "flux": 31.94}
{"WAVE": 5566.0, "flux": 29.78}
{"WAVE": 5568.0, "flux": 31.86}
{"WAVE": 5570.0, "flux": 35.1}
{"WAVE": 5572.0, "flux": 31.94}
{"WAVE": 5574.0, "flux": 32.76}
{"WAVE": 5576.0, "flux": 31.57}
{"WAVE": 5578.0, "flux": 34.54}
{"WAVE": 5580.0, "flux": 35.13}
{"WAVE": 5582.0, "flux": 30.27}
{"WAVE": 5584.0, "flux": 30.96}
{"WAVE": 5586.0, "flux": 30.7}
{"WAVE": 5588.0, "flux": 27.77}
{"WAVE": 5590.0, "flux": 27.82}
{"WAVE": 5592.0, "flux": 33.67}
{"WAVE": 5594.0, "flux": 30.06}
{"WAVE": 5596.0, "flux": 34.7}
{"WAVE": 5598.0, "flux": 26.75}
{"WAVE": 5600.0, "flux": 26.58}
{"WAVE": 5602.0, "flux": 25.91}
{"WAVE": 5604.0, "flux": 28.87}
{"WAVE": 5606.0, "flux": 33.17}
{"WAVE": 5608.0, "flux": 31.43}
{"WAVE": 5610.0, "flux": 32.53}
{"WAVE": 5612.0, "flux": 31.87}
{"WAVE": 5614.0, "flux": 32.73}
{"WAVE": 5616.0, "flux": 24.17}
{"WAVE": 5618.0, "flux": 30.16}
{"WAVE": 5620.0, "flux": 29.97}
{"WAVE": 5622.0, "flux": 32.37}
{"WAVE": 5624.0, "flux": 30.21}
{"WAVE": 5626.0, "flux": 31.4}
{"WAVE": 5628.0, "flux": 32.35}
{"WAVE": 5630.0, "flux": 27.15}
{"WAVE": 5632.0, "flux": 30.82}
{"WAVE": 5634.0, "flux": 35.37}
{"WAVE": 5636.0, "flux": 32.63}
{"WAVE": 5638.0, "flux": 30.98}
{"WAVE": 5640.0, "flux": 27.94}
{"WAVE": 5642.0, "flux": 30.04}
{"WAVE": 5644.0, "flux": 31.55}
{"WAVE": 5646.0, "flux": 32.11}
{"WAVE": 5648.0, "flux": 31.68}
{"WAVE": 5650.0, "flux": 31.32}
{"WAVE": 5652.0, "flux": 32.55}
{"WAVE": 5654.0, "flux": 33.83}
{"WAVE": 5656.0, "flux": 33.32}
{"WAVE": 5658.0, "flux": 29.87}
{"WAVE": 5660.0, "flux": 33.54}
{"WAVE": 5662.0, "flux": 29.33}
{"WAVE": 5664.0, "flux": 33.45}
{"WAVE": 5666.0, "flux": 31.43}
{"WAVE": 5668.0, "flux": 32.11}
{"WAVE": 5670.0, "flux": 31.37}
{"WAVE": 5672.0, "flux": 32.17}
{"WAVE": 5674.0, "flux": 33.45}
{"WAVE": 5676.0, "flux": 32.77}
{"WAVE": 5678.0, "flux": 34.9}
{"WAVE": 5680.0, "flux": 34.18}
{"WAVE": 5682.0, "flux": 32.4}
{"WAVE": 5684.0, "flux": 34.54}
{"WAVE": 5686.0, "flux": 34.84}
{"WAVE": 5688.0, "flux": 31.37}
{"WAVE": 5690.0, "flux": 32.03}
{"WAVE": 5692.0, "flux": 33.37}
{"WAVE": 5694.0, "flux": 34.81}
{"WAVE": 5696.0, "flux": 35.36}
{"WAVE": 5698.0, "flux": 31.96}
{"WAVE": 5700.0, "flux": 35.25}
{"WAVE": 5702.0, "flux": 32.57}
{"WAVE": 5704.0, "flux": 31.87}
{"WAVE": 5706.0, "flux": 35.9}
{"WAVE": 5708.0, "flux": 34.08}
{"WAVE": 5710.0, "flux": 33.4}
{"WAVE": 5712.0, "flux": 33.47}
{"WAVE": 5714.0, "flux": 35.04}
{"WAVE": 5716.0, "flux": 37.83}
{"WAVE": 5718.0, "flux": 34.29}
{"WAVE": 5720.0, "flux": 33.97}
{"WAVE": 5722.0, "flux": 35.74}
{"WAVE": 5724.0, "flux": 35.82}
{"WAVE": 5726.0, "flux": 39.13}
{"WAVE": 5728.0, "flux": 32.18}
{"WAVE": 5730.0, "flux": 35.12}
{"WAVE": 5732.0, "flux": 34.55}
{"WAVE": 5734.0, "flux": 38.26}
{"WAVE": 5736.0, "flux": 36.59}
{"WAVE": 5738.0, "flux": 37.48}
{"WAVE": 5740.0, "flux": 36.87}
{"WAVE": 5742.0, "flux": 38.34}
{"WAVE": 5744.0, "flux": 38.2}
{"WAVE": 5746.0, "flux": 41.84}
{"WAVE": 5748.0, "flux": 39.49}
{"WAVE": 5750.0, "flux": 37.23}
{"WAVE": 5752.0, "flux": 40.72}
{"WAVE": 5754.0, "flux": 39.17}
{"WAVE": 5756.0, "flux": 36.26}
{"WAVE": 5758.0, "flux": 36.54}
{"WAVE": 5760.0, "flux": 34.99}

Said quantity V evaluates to 6.06 angstrom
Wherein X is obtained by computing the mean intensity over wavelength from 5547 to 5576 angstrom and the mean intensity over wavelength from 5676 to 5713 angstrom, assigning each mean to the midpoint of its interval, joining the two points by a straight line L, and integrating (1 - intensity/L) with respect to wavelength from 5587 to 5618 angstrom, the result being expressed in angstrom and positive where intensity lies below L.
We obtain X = 2.8 angstrom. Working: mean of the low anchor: 32.5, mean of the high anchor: 33.7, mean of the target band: 29.9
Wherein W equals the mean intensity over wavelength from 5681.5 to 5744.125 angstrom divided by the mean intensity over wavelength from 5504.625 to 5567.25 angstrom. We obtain 1.12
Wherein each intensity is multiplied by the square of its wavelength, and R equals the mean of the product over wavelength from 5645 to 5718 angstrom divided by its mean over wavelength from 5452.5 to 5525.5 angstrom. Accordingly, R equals 1.2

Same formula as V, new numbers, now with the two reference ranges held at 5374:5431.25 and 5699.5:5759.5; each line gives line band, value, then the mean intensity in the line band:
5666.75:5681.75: 1.0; 32.9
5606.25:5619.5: 1.5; 30.6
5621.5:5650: 3.0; 31.2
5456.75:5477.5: 1.7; 29.6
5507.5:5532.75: 2.4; 29.9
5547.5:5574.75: 0.9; 32.5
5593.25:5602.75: 1.5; 28.8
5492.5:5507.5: 1.7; 29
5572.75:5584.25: 0.4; 32.6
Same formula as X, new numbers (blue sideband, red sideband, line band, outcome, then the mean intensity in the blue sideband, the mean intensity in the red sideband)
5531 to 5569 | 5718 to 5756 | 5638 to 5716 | 6.1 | 32.2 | 37.2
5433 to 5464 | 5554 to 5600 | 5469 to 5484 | 0.0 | 30.1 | 31.7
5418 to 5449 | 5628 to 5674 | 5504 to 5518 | 2.0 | 32.6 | 31.6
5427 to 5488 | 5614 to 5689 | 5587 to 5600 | 0.6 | 30.3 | 31.7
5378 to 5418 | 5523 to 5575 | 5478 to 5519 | 3.0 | 30.5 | 32.3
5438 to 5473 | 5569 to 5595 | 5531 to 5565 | -1.2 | 30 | 31.7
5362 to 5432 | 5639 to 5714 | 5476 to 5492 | 0.5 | 31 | 32.7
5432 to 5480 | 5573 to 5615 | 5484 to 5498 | 0.0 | 30.3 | 30.9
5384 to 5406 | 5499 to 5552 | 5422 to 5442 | -1.6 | 30.2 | 30.4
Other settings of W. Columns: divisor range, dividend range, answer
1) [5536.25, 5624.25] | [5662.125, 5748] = 1.10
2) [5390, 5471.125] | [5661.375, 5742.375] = 1.12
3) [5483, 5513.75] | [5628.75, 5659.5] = 1.08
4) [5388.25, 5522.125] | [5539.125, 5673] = 1.04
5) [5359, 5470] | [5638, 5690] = 1.05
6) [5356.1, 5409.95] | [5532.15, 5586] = 1.06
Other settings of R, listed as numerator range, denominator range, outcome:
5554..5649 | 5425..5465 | 1.09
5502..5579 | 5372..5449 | 1.04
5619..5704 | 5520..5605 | 1.06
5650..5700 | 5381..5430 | 1.17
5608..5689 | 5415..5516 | 1.12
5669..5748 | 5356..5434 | 1.26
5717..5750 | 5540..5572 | 1.21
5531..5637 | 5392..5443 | 1.06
